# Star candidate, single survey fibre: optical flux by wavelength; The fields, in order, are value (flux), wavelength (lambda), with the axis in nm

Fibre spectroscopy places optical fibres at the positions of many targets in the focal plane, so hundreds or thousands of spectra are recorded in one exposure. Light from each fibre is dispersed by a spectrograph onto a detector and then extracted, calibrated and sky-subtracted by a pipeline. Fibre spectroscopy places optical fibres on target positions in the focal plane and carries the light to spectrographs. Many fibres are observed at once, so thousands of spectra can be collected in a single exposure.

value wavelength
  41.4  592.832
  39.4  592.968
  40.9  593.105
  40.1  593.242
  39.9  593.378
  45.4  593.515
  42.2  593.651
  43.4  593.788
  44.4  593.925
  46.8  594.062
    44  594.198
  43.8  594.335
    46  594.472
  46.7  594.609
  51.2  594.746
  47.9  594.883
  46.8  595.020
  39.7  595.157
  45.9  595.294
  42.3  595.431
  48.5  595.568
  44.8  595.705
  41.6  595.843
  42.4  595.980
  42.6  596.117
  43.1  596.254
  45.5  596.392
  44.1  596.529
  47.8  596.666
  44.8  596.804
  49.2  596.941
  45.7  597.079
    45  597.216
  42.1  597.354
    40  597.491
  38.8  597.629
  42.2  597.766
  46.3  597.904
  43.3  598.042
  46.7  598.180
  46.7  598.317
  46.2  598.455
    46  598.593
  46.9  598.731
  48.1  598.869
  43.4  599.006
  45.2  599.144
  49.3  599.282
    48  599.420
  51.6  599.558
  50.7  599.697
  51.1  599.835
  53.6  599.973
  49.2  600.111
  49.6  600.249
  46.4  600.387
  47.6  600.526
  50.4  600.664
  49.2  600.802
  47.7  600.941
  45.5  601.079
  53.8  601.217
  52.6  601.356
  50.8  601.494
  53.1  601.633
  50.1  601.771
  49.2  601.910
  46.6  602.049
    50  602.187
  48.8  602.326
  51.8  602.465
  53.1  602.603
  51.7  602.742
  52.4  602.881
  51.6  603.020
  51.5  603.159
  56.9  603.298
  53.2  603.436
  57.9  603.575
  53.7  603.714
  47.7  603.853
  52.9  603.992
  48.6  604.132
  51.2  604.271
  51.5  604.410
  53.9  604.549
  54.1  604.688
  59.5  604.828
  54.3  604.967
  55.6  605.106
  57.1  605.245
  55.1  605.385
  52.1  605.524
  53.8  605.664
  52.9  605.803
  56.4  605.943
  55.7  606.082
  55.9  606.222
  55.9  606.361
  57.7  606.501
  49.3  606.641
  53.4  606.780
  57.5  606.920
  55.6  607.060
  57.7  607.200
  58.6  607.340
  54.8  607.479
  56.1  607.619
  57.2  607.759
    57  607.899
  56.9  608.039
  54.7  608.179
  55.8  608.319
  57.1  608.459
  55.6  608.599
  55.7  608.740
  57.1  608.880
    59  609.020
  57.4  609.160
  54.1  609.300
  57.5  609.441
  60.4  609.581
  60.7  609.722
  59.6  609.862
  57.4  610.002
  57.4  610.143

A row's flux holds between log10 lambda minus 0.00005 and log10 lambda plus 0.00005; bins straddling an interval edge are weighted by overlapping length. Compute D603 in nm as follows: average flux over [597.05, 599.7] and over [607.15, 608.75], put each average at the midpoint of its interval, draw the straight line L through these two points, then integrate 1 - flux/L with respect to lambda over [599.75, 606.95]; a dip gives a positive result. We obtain -0.162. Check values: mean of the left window 45.5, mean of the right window 56.4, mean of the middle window 52.3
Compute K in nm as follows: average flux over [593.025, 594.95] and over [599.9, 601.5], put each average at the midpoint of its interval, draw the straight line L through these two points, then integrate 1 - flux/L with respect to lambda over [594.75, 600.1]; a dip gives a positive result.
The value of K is 0.16 nm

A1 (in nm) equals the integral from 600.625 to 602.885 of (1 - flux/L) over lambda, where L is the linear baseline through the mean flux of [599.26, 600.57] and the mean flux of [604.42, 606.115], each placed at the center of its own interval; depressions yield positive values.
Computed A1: 0.05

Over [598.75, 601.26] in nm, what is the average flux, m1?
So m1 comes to 48.8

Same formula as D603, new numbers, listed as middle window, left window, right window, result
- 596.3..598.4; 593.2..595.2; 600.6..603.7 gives 0.123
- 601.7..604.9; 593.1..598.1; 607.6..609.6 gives -0.029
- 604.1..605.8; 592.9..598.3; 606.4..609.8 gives -0.018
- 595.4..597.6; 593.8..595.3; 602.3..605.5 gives 0.137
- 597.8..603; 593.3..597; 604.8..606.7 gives 0.096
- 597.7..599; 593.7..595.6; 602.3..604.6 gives 0.070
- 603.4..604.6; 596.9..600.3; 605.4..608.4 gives 0.003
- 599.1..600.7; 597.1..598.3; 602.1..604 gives -0.082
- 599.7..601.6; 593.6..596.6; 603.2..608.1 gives 0.004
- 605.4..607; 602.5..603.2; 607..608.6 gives 0.013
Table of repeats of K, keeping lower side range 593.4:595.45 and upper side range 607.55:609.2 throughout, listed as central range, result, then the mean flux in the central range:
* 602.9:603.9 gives -0.02 nm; 53.3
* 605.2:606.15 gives -0.01 nm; 54.7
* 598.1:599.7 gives 0.05 nm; 47.2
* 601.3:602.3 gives 0.02 nm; 50.2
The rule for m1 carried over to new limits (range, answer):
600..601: 48.8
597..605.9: 49.9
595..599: 44.6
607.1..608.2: 56.7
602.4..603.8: 53.4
